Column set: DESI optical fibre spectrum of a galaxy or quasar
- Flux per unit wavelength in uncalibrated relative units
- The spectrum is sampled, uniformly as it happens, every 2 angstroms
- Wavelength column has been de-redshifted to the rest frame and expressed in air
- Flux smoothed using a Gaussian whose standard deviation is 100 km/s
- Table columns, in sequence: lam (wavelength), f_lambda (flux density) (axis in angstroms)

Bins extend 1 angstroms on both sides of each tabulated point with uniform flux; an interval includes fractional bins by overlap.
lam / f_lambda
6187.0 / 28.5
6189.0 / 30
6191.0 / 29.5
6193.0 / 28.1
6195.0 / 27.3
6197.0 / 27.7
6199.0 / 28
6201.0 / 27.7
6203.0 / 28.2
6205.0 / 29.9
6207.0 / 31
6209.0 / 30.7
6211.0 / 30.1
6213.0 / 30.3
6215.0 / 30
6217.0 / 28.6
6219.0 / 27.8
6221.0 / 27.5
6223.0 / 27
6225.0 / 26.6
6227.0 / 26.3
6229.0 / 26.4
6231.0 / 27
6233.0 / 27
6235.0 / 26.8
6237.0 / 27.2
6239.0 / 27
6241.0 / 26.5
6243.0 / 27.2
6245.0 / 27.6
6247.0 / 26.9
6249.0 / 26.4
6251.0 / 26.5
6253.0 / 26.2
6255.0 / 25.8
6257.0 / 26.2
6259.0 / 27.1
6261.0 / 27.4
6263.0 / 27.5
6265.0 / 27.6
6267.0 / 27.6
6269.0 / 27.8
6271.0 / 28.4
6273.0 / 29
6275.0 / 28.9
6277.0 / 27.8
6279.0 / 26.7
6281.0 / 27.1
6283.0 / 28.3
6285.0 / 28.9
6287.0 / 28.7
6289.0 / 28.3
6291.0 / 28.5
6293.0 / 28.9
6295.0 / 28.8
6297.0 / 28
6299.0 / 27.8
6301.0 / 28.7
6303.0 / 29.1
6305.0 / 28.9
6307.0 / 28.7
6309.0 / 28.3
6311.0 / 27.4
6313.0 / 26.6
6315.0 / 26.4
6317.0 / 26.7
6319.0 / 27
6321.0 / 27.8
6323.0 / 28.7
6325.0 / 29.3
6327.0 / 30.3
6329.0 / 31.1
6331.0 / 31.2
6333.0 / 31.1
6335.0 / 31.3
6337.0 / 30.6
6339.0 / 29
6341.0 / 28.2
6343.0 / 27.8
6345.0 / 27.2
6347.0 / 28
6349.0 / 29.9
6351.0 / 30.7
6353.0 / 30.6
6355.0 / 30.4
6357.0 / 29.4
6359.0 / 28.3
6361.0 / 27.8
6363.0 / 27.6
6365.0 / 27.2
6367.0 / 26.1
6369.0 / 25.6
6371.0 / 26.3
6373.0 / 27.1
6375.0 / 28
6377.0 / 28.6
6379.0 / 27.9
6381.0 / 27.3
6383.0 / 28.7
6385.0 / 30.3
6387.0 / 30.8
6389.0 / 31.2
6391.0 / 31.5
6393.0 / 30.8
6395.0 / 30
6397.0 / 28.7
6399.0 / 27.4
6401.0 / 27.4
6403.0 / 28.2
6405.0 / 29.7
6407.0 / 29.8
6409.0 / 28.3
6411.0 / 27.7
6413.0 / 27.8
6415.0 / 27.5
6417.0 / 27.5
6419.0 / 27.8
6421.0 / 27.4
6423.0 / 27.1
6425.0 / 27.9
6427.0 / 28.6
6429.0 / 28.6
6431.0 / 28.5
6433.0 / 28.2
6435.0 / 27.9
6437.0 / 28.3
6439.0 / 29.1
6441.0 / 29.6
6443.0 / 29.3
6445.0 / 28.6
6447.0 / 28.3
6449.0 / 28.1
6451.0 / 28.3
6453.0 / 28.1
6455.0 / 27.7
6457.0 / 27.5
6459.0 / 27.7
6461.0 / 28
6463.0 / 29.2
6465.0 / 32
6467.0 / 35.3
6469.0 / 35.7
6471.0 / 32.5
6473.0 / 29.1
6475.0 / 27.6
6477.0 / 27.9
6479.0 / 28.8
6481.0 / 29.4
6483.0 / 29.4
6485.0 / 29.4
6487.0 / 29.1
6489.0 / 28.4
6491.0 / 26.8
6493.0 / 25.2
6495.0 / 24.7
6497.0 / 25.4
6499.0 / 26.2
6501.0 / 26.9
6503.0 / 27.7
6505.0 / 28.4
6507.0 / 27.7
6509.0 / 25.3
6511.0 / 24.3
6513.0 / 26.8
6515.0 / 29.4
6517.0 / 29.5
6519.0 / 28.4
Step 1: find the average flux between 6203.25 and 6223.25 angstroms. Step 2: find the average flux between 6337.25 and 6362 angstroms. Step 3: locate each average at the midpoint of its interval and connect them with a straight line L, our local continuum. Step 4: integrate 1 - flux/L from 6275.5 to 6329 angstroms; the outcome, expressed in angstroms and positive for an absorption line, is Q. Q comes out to 1.67 angstroms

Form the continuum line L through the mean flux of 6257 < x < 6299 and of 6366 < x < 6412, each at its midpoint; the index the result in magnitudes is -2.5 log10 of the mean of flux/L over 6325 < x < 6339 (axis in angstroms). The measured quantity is -0.09 mag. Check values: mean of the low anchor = 28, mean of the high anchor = 28.6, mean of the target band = 30.7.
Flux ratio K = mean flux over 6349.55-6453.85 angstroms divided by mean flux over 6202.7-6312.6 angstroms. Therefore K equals 1.02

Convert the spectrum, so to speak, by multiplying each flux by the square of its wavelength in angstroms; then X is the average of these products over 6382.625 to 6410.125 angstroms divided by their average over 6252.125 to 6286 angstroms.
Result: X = 1.11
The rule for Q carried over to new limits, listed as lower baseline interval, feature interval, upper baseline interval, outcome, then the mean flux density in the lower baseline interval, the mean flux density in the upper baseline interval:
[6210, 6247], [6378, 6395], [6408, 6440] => -1.15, 27.6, 28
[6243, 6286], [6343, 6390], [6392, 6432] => -0.69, 27.4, 28.3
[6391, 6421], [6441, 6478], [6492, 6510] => -2.95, 28.5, 26.4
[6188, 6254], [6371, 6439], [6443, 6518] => -0.67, 27.9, 28.4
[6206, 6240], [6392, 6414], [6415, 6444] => -0.38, 28.1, 28.2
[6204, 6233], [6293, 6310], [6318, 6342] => 0.45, 28.5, 29.6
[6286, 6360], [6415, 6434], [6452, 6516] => 0.41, 28.9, 28.4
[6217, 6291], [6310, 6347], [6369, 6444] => -1.09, 27.3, 28.5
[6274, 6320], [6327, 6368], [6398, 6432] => -1.70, 28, 28.1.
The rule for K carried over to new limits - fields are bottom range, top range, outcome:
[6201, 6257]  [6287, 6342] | 1.04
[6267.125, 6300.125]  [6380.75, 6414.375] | 1.03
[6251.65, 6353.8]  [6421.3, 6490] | 1.02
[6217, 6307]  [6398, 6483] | 1.04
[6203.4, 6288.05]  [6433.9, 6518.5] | 1.02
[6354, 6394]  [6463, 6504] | 1.01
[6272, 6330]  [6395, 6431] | 0.99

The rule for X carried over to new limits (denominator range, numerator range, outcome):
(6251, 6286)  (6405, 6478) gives 1.11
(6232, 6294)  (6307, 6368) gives 1.07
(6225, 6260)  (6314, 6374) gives 1.11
